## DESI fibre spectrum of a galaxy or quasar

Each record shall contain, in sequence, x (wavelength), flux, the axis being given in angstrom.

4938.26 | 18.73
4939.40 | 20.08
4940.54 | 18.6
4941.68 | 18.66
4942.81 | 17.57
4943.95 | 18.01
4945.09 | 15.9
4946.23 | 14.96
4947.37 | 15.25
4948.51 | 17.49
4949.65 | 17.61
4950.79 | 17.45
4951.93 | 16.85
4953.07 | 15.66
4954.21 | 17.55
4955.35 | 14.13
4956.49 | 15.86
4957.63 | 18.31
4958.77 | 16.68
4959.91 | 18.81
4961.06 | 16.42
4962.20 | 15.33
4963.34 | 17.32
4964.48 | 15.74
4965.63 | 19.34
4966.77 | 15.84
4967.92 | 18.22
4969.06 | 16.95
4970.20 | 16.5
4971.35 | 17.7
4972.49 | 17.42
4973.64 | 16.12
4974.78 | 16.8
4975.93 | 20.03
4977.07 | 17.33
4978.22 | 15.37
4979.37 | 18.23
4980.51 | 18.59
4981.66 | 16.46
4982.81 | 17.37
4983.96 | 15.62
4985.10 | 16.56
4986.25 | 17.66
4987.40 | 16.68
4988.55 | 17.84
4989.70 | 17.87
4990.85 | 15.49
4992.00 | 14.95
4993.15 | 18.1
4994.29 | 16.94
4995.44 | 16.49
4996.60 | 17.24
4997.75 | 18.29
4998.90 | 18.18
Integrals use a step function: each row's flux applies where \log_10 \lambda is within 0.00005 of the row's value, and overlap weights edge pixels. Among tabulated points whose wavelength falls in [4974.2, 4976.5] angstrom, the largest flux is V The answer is 20.03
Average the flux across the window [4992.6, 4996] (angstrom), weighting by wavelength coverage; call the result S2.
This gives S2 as 17.2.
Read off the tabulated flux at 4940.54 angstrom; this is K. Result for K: 18.6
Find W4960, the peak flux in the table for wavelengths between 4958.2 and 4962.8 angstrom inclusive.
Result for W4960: 18.81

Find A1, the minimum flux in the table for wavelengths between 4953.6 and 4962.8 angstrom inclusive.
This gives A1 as 14.13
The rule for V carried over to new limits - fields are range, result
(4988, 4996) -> 18.1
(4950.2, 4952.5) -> 17.45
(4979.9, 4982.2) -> 18.59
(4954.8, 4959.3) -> 18.31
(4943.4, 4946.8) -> 18.01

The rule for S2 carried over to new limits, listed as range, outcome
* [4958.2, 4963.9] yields 16.9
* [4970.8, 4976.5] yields 17.6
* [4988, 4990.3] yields 17.8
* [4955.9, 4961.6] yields 17.2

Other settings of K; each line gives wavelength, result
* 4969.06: 16.95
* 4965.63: 19.34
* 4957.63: 18.31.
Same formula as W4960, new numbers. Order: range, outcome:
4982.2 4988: 17.66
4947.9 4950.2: 17.61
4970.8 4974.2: 17.7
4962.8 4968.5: 19.34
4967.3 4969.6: 18.22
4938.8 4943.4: 20.08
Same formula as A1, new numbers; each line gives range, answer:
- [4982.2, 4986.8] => 15.62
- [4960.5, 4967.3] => 15.33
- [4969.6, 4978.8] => 15.37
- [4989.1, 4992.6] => 14.95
